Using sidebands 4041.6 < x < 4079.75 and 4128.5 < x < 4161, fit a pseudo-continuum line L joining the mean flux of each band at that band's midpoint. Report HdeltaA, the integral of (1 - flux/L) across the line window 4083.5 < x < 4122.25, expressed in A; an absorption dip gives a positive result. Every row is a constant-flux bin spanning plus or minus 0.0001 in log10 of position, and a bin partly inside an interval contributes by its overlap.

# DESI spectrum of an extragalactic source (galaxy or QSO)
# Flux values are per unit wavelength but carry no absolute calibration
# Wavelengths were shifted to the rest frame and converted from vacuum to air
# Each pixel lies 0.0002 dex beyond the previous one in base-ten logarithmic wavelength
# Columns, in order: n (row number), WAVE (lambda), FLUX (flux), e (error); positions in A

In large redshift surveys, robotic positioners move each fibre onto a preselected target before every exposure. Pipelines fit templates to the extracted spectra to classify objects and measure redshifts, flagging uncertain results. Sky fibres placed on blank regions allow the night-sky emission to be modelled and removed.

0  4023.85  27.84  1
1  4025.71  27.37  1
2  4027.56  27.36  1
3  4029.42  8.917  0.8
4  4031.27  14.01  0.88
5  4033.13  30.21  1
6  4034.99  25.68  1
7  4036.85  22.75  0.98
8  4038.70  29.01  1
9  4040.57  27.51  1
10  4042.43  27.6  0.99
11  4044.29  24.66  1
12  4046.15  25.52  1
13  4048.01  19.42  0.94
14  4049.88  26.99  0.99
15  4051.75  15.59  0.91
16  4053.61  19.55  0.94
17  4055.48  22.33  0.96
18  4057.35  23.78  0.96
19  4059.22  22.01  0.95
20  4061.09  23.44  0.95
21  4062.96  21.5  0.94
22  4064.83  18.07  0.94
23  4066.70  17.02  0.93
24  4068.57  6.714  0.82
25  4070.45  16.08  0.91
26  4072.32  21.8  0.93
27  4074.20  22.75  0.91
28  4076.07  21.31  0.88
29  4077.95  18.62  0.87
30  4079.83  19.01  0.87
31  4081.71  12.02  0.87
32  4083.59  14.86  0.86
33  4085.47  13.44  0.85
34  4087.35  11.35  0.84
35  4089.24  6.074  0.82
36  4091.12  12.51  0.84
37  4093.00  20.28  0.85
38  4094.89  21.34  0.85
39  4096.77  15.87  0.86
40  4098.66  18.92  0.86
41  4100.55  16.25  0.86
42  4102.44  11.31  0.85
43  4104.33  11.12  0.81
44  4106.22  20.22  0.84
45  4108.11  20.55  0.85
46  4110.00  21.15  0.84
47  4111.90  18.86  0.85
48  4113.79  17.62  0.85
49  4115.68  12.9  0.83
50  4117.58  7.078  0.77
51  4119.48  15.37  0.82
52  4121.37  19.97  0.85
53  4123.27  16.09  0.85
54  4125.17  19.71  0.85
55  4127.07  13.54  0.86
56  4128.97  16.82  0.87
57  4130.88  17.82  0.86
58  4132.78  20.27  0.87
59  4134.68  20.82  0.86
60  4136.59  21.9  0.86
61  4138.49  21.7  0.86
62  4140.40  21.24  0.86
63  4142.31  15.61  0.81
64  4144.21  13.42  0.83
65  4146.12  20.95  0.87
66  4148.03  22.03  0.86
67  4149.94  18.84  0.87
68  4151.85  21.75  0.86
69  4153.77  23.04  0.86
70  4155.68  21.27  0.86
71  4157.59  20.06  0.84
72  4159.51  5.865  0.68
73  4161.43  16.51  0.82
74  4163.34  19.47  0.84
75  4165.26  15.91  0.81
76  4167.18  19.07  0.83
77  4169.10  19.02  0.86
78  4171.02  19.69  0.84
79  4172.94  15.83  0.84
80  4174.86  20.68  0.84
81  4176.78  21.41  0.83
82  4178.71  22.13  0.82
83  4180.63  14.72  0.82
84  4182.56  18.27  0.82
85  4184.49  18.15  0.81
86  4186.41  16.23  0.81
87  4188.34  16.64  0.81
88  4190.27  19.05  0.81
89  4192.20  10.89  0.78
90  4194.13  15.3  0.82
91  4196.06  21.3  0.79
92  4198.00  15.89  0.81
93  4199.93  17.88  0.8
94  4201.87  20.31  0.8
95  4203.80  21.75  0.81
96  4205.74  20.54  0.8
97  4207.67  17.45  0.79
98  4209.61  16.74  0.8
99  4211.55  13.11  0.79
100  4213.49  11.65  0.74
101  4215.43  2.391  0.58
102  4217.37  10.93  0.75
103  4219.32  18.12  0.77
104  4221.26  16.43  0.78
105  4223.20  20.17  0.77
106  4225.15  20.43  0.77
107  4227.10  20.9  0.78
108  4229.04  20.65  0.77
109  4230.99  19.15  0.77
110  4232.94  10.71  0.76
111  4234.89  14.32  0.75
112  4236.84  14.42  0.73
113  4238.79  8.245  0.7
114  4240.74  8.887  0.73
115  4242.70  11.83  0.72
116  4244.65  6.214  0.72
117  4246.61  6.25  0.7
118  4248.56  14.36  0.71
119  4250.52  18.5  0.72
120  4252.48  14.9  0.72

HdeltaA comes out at 8.3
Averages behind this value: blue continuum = 20.7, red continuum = 19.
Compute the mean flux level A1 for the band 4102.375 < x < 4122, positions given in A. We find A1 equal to 16.2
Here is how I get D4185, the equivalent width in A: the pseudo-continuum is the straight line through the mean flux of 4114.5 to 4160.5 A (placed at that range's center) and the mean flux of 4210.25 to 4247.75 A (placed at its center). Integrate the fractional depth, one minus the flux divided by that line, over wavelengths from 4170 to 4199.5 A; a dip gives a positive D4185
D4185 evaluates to -4.1 A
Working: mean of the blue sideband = 17.8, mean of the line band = 17.7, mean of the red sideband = 13.4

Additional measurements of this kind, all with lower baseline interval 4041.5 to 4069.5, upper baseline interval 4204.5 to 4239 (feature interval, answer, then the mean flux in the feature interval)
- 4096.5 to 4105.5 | 2.19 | 14.7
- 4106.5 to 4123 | 1.94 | 16.8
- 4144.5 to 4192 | -3.04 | 18.4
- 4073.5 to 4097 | 4.65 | 16.1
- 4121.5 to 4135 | 0.53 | 17.9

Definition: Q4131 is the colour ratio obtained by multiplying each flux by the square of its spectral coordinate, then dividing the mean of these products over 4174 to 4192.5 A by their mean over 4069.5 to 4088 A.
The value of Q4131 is 1.10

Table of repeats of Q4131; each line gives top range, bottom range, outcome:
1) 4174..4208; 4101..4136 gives 1.13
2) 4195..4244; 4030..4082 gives 0.80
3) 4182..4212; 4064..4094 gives 1.18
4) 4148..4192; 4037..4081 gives 0.91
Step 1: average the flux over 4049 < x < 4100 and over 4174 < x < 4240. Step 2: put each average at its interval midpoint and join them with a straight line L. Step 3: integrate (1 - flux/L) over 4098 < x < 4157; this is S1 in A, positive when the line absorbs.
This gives -2.25 A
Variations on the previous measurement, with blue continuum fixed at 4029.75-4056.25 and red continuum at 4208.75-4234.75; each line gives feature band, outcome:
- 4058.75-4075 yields 2.6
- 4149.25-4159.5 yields -0.7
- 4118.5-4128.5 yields 1.5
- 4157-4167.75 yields 1.3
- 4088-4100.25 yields 3.1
